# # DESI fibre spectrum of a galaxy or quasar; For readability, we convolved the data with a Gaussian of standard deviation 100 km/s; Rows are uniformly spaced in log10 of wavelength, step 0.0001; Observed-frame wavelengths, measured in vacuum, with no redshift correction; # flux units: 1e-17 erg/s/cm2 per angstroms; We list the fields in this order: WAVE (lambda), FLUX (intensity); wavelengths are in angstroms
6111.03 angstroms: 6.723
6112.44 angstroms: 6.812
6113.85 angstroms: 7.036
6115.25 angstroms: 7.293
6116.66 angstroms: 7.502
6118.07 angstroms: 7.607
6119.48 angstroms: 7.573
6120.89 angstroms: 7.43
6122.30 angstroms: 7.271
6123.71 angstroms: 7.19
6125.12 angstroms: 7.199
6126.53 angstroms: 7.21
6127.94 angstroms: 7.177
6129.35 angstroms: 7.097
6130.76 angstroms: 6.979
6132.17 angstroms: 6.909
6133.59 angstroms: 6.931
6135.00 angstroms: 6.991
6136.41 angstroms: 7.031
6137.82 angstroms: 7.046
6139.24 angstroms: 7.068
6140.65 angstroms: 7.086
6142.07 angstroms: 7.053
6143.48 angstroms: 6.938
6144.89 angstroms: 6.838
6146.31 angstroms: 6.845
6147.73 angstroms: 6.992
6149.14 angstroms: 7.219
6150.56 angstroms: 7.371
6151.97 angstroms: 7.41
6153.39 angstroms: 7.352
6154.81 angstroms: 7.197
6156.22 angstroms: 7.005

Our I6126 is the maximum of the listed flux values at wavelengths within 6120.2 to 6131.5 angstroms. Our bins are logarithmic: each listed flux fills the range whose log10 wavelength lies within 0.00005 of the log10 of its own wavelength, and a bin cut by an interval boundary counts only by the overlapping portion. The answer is 7.43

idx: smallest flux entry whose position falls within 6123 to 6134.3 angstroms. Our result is 6.909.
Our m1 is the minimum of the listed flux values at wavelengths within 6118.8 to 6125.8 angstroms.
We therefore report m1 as 7.19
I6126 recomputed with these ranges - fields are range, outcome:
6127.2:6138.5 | 7.177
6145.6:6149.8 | 7.219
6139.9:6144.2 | 7.086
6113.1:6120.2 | 7.607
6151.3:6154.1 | 7.41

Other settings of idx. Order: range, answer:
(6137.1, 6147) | 6.838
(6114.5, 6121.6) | 7.293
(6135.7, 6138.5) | 7.031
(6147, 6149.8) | 6.992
